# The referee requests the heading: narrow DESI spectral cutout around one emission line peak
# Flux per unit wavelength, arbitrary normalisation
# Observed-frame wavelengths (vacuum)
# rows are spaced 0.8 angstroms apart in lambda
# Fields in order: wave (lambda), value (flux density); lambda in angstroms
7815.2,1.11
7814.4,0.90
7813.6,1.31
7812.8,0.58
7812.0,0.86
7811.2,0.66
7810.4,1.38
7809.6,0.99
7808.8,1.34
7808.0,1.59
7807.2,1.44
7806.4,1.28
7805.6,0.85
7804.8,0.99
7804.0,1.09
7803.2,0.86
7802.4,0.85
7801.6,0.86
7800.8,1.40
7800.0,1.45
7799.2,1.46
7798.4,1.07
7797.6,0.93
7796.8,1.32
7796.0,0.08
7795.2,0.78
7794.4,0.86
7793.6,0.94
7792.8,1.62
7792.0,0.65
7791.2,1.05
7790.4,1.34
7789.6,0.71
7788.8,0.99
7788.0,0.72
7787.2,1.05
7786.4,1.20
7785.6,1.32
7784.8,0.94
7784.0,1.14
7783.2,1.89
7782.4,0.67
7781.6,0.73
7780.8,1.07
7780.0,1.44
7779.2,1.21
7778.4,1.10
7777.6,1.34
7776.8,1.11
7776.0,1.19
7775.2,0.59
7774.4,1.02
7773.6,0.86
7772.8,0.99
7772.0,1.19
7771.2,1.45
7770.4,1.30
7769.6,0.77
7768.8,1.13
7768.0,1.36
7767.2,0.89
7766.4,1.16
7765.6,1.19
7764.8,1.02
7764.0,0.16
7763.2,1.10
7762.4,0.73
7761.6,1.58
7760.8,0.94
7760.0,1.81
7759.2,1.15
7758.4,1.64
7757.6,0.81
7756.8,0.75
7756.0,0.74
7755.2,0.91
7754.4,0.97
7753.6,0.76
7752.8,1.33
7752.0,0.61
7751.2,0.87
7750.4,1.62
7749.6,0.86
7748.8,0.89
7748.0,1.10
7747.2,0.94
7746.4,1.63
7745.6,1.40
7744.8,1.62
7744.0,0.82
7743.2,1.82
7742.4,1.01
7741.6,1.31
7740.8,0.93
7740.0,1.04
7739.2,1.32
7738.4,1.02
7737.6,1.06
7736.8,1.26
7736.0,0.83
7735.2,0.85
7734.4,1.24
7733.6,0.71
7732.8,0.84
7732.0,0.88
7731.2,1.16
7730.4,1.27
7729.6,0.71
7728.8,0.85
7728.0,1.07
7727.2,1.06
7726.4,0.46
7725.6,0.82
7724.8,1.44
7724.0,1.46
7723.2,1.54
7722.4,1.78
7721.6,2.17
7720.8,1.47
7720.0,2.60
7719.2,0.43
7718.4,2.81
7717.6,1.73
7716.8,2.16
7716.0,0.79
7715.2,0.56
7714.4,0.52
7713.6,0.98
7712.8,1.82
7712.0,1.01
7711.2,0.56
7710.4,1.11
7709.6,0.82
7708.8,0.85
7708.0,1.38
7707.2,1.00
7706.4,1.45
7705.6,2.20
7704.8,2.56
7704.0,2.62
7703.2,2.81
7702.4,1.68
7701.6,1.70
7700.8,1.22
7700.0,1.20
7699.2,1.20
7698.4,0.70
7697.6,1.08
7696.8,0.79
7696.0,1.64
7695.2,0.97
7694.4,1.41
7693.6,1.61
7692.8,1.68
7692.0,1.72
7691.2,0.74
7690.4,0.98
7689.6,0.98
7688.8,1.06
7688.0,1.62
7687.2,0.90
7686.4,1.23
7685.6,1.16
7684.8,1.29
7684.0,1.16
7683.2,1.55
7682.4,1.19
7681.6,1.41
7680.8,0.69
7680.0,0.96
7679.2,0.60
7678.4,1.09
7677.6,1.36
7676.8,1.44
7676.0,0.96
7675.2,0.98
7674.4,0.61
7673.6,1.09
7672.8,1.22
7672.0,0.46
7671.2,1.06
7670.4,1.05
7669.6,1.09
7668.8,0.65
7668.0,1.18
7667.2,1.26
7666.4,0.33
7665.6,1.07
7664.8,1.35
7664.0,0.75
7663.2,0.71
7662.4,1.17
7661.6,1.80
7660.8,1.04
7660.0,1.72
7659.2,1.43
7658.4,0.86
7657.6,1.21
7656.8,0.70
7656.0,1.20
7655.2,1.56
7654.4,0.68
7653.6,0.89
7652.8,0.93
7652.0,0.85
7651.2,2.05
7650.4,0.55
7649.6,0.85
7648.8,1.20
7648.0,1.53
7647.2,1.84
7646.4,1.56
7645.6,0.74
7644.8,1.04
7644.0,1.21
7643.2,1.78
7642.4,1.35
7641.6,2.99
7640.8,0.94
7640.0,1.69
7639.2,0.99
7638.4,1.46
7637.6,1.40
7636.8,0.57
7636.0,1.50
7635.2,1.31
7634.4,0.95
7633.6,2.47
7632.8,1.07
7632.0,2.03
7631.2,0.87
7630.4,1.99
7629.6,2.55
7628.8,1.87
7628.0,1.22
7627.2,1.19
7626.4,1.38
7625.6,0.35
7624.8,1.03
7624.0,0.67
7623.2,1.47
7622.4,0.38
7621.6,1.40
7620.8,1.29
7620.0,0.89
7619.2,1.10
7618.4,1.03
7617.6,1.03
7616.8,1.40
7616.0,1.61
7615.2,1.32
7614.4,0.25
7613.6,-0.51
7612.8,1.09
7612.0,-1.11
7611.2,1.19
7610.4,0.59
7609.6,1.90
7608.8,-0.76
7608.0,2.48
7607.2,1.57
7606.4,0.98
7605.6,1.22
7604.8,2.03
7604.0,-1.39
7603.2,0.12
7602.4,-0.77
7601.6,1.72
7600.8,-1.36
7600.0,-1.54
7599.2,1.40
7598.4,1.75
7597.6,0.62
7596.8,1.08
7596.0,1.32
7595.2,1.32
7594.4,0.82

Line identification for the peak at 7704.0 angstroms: [S II]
